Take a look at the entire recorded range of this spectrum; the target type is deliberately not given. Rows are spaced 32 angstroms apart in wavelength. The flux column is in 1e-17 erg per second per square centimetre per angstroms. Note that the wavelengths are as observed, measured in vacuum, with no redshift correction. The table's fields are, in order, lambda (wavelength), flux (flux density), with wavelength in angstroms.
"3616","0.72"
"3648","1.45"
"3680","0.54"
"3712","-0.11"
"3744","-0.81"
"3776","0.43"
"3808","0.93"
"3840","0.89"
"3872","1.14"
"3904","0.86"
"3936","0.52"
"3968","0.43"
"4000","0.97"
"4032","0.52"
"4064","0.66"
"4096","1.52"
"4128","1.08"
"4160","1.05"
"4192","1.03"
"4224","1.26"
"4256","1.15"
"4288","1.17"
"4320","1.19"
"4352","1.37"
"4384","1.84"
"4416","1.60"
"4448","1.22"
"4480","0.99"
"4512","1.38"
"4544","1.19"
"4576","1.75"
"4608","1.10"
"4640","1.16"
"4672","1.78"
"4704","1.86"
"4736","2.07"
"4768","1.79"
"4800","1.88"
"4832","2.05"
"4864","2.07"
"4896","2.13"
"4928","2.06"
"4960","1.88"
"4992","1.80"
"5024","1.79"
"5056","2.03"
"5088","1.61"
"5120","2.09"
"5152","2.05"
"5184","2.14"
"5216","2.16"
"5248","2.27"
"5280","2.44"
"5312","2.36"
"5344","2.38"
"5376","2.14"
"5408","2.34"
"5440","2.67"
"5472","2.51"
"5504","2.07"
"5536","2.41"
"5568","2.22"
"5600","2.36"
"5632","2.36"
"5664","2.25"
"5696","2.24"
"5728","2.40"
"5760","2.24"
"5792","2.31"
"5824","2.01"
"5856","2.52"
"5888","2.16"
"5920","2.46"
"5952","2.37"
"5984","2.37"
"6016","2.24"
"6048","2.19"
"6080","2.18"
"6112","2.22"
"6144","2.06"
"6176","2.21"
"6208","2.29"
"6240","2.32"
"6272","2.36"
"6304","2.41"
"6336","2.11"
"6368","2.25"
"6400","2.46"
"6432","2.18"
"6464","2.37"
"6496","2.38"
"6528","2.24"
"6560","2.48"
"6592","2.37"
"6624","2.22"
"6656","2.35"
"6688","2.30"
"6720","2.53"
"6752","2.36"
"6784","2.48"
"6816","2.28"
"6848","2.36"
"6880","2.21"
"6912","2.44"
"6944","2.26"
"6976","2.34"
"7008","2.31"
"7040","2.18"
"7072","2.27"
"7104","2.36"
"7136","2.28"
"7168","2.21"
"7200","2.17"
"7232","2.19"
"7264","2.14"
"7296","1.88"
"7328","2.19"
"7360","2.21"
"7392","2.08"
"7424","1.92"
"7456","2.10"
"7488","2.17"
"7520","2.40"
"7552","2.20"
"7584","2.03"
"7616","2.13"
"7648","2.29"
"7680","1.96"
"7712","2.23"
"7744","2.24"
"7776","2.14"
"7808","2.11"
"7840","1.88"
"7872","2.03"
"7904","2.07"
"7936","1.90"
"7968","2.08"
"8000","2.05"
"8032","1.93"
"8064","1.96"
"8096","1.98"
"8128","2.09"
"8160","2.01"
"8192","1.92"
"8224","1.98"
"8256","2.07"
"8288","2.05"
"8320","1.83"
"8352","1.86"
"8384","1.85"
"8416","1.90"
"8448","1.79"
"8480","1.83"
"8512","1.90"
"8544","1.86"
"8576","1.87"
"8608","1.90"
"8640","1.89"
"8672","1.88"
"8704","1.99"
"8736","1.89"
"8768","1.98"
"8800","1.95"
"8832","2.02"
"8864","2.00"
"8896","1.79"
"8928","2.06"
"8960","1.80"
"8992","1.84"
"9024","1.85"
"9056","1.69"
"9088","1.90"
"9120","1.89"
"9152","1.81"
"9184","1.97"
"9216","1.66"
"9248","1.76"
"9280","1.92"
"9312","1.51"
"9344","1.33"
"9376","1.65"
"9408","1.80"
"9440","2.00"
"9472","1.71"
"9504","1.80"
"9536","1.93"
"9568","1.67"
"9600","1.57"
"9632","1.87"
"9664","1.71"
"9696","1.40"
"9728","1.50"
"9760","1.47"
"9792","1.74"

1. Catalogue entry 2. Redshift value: 0.170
